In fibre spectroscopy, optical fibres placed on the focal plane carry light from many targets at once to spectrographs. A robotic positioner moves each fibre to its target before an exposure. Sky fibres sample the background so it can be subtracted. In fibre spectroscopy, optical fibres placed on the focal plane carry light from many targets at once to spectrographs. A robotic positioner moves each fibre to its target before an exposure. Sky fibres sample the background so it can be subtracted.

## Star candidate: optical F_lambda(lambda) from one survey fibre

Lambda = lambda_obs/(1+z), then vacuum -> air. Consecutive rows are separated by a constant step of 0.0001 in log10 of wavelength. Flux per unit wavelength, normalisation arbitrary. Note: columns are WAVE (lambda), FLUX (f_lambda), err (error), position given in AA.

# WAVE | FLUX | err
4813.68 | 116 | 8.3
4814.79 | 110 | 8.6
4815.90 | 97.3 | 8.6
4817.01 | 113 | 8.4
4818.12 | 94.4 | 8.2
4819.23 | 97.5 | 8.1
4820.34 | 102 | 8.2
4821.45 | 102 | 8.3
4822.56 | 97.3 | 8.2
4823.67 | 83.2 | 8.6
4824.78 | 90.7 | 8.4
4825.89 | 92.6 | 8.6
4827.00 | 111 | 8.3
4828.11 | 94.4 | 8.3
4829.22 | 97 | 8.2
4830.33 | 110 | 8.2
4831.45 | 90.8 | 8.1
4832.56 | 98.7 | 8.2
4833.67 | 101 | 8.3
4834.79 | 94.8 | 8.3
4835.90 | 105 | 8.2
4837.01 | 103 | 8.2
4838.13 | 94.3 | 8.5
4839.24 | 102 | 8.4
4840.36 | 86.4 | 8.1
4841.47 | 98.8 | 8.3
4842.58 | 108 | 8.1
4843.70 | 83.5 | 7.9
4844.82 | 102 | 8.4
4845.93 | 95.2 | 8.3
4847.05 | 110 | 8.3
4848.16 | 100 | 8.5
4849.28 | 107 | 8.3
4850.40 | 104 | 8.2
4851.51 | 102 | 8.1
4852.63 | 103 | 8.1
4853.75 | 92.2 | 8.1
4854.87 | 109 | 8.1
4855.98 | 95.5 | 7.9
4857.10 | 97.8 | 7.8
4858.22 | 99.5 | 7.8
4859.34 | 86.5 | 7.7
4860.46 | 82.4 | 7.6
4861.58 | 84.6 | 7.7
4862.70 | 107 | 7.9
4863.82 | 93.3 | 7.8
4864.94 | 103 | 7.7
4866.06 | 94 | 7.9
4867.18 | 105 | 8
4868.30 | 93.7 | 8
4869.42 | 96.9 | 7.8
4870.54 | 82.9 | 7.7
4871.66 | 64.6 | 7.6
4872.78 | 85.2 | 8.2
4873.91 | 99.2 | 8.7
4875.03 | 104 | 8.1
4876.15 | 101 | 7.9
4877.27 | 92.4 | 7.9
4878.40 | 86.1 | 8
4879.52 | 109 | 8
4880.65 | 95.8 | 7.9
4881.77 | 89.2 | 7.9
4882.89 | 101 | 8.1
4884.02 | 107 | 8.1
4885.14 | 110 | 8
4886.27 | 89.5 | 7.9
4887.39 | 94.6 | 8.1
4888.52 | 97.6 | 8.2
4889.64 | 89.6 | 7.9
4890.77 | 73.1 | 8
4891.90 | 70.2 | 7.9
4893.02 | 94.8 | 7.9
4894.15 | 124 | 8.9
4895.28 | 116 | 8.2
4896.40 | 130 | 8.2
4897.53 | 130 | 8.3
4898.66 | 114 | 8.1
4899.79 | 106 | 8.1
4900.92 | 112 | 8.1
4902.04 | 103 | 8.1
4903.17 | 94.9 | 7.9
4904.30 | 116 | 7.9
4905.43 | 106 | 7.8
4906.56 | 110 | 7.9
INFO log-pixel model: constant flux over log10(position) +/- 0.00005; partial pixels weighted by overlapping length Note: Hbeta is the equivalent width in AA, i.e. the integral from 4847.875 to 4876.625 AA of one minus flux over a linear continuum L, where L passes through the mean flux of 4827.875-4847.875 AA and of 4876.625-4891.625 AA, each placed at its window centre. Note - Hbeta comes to 0.2 AA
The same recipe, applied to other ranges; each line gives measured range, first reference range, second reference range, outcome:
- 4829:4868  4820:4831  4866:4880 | -1.13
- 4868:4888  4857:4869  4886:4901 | 0.89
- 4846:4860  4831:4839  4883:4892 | -0.52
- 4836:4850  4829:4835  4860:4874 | -0.42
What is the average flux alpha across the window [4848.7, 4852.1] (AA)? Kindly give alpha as 104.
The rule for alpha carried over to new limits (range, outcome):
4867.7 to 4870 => 95.5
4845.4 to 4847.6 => 102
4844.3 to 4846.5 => 98.7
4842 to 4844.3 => 95.7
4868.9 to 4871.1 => 89.9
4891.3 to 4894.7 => 96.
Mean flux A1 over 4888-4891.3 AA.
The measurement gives 86.8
